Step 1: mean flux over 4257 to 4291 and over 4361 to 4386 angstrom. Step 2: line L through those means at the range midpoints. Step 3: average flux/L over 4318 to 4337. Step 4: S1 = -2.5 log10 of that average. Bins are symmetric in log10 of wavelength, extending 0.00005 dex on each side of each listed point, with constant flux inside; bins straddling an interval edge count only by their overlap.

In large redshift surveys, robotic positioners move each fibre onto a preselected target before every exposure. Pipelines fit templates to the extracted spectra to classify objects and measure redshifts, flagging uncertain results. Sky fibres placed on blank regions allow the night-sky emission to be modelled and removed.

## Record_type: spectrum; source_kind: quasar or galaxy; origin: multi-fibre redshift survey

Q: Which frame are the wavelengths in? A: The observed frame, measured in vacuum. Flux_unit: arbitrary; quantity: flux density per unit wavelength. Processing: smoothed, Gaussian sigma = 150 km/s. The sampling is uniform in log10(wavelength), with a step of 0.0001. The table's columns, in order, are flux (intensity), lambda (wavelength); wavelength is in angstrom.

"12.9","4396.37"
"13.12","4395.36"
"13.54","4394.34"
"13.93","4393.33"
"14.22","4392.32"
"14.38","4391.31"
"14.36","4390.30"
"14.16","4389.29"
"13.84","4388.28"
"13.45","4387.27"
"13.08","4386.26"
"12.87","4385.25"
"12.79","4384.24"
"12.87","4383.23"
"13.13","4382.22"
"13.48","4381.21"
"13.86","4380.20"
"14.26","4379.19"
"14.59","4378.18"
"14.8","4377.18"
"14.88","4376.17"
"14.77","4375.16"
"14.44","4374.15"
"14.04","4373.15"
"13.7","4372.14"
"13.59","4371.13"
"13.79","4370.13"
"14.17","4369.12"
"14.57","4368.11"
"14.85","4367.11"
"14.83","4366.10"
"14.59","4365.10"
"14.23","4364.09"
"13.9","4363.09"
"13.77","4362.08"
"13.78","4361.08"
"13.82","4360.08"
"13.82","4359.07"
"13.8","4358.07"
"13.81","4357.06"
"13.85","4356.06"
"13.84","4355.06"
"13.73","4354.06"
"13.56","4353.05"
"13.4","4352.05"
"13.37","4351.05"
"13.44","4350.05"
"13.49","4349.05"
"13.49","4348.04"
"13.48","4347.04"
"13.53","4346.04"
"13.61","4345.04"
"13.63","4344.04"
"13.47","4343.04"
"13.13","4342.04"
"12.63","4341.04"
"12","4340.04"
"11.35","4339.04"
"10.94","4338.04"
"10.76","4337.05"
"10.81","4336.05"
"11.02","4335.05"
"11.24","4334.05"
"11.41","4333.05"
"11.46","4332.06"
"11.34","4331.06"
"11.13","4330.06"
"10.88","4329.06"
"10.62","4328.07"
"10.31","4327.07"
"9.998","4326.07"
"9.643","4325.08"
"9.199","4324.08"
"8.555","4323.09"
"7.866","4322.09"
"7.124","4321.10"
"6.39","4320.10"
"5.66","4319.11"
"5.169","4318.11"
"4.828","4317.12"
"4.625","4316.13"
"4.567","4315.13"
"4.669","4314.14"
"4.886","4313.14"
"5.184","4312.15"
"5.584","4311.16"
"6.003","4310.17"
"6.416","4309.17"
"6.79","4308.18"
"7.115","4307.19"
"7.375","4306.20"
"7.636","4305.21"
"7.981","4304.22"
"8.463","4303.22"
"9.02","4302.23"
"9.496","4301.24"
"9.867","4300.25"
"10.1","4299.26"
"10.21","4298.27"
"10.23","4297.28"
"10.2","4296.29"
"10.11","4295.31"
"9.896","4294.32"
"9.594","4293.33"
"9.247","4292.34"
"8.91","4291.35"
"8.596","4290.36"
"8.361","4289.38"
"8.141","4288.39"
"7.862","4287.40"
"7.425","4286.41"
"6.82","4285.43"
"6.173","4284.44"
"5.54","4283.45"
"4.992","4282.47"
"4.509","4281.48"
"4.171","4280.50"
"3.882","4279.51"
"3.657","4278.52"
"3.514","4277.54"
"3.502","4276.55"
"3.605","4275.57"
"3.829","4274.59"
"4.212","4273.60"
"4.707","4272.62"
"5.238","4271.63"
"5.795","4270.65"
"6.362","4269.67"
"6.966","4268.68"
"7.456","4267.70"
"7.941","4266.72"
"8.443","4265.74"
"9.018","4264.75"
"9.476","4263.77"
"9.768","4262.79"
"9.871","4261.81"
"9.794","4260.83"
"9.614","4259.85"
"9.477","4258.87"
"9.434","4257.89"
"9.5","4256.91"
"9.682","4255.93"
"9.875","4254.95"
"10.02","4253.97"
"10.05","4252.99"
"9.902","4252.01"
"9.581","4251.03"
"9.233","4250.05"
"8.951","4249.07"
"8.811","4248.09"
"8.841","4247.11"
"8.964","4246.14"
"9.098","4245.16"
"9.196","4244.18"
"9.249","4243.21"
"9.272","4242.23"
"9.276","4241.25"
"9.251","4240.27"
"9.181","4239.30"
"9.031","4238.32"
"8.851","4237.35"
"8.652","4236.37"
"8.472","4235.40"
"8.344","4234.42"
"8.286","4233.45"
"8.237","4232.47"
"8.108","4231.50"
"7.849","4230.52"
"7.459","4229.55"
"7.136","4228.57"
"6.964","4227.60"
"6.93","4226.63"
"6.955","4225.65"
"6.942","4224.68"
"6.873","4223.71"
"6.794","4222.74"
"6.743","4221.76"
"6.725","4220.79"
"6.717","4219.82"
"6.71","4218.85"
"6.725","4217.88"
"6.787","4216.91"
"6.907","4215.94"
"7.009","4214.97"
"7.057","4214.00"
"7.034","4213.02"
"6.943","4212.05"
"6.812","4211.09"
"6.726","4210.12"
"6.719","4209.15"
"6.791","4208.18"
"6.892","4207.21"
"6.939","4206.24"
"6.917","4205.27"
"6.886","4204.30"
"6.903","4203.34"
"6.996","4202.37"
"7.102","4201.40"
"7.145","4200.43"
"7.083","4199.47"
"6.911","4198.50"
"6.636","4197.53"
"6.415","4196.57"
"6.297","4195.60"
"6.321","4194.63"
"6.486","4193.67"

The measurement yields 0.121 mag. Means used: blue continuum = 6.75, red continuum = 14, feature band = 9.58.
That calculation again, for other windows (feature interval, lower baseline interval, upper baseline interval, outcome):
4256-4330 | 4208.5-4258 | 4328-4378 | 0.383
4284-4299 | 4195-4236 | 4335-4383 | 0.193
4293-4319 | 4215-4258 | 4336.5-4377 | 0.443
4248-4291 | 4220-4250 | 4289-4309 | 0.165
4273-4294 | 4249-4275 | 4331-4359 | 0.495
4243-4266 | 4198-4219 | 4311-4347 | -0.191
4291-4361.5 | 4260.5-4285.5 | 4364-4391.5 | 0.005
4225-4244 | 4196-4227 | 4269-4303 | -0.198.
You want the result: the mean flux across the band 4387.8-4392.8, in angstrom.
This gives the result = 14.2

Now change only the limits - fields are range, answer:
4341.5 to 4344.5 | 13.4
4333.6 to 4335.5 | 11.1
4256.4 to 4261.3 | 9.57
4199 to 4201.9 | 7.11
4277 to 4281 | 3.8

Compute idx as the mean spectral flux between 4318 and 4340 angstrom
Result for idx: 9.81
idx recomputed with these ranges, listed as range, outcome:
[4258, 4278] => 6.98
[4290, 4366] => 10.3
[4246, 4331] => 7.72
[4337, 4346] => 12.5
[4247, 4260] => 9.51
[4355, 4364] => 13.8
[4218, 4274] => 8.25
